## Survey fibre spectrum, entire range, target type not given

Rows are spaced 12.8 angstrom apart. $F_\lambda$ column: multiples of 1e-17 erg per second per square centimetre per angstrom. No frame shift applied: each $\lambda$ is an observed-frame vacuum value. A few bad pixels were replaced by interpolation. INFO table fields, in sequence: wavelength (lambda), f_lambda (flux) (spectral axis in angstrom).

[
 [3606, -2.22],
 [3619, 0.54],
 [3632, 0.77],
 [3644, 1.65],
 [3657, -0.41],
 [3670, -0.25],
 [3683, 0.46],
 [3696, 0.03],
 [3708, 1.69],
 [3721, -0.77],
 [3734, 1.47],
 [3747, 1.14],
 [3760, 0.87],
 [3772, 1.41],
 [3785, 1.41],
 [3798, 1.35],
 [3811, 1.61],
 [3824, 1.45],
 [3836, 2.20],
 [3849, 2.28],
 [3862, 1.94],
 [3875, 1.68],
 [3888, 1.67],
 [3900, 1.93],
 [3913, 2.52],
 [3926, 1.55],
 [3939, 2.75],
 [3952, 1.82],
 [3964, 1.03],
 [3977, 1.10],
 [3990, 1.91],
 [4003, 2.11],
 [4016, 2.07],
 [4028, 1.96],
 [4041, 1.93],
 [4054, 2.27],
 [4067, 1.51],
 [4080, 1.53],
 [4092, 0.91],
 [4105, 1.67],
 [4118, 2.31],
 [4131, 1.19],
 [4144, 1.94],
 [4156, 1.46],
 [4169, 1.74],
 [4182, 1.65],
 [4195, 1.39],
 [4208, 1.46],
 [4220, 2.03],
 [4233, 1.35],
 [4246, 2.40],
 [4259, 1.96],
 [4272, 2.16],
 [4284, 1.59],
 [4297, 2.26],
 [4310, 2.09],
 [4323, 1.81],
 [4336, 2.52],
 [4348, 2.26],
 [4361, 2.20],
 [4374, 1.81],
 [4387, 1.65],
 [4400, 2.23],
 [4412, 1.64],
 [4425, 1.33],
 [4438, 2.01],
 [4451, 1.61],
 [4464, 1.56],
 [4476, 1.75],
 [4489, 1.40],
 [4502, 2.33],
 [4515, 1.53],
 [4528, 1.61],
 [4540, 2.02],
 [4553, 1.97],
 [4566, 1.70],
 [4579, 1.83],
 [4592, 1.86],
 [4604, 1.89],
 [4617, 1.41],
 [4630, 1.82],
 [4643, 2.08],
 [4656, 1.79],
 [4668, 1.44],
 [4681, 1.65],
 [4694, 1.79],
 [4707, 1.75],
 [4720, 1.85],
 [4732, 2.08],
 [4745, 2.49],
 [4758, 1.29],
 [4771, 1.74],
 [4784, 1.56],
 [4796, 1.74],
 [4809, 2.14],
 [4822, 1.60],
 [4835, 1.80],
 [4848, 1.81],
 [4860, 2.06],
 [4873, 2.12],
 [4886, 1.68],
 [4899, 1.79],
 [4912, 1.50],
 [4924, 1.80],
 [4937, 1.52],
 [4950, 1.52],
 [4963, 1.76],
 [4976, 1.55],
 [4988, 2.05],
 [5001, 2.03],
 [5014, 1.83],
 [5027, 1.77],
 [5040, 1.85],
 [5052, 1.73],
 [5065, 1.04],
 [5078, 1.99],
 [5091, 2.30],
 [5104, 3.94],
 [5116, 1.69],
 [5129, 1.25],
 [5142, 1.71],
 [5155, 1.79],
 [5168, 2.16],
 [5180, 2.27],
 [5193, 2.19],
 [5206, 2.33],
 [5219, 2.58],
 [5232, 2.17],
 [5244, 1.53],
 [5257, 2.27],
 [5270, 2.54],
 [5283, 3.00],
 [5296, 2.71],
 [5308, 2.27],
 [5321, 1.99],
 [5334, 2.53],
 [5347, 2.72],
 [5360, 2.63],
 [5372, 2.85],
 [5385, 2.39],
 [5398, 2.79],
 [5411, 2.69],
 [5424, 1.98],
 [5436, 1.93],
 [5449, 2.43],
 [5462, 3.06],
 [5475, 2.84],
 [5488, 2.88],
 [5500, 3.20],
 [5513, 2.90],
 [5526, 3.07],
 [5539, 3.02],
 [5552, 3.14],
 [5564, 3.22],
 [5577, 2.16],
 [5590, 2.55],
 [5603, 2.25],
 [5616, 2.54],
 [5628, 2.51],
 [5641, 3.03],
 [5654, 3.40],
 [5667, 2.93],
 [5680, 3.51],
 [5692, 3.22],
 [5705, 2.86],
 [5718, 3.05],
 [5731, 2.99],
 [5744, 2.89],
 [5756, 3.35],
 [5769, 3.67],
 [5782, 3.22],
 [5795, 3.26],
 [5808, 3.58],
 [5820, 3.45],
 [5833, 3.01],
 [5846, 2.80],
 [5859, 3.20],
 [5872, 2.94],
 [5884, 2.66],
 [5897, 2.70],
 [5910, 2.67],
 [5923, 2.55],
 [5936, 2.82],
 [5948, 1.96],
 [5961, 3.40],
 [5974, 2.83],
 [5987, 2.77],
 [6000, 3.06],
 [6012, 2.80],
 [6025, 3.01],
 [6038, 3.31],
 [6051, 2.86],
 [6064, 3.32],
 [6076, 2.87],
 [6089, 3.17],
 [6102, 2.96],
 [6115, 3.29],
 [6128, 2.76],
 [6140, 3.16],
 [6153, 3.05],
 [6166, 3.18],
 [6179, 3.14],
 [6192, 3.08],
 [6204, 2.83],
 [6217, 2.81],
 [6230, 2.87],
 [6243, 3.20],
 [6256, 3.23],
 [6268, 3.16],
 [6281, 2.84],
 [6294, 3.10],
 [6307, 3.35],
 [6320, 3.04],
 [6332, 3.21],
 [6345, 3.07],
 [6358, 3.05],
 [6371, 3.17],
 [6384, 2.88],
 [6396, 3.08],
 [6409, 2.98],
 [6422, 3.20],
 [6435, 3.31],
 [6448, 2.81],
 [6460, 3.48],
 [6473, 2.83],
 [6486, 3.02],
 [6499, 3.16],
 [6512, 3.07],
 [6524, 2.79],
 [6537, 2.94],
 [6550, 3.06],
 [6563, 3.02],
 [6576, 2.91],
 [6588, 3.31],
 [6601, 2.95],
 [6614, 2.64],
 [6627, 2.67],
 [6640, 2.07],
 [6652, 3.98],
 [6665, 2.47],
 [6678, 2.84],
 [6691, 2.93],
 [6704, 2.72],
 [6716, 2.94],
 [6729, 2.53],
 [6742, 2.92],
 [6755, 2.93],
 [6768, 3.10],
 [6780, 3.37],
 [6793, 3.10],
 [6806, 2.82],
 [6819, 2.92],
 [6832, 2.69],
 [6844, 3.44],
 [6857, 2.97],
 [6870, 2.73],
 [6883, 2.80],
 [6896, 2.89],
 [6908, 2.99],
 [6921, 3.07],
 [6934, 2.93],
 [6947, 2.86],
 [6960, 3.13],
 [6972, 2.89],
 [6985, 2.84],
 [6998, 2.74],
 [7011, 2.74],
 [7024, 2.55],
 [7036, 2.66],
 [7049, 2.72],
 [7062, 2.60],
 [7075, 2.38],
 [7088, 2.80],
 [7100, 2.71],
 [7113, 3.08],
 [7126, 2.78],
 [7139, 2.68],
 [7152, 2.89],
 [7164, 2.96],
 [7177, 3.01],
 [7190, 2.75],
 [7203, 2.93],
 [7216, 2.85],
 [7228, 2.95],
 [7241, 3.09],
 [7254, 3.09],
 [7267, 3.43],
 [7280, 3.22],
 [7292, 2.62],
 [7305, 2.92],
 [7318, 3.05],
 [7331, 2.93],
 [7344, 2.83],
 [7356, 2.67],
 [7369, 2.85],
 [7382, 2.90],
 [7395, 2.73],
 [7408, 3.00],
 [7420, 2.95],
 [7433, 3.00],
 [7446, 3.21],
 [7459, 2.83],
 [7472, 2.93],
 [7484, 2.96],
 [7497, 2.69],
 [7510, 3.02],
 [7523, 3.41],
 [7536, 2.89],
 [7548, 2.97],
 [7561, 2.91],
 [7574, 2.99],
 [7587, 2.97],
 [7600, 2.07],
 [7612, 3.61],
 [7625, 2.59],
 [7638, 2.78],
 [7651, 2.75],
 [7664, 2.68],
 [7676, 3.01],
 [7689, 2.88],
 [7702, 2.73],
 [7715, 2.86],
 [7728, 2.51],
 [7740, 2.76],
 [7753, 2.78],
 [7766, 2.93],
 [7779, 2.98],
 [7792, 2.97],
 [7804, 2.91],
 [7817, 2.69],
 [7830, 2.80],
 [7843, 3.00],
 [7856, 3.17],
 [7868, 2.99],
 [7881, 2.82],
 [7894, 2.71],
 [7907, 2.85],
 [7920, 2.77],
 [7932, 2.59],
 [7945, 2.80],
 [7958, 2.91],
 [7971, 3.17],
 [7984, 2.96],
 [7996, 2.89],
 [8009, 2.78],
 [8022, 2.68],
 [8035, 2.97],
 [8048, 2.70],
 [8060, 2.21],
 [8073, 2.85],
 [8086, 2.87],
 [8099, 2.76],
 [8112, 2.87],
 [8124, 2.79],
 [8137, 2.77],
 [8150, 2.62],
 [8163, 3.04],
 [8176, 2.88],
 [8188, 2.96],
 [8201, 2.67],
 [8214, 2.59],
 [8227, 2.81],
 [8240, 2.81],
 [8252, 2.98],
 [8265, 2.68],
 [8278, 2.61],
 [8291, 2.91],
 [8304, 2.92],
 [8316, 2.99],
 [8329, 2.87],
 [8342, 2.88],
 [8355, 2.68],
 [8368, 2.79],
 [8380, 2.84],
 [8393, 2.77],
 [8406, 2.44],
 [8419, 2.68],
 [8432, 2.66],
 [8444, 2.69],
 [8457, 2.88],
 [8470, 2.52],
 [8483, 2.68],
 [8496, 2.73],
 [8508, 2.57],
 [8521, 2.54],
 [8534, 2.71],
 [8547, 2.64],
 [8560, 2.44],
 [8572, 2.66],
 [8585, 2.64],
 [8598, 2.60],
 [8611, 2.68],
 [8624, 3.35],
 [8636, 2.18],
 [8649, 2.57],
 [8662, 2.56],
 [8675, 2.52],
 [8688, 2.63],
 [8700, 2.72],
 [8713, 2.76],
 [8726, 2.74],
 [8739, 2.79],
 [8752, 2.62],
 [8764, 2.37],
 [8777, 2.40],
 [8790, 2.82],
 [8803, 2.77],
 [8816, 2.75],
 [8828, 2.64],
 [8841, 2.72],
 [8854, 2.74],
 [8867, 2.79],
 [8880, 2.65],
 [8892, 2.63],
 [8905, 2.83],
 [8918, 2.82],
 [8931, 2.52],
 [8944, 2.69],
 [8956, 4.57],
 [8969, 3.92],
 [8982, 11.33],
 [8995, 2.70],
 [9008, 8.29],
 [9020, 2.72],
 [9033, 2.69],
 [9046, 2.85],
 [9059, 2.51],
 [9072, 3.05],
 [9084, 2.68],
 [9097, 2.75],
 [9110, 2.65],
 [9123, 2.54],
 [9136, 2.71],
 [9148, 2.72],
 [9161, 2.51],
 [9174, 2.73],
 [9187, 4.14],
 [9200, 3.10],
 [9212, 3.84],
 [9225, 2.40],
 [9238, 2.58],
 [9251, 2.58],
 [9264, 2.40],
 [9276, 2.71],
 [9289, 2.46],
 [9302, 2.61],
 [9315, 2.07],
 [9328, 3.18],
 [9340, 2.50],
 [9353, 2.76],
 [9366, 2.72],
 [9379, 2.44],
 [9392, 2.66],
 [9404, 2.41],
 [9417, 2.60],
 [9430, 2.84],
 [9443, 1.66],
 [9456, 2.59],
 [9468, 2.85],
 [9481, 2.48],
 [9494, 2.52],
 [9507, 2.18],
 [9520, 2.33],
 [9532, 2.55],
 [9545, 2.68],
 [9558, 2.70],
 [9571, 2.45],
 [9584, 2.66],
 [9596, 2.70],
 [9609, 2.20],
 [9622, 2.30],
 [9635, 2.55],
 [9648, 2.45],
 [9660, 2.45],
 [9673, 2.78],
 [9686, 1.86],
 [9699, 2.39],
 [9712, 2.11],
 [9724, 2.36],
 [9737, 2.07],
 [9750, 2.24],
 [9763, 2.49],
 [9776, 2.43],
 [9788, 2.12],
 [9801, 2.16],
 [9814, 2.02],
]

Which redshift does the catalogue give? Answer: 0.368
